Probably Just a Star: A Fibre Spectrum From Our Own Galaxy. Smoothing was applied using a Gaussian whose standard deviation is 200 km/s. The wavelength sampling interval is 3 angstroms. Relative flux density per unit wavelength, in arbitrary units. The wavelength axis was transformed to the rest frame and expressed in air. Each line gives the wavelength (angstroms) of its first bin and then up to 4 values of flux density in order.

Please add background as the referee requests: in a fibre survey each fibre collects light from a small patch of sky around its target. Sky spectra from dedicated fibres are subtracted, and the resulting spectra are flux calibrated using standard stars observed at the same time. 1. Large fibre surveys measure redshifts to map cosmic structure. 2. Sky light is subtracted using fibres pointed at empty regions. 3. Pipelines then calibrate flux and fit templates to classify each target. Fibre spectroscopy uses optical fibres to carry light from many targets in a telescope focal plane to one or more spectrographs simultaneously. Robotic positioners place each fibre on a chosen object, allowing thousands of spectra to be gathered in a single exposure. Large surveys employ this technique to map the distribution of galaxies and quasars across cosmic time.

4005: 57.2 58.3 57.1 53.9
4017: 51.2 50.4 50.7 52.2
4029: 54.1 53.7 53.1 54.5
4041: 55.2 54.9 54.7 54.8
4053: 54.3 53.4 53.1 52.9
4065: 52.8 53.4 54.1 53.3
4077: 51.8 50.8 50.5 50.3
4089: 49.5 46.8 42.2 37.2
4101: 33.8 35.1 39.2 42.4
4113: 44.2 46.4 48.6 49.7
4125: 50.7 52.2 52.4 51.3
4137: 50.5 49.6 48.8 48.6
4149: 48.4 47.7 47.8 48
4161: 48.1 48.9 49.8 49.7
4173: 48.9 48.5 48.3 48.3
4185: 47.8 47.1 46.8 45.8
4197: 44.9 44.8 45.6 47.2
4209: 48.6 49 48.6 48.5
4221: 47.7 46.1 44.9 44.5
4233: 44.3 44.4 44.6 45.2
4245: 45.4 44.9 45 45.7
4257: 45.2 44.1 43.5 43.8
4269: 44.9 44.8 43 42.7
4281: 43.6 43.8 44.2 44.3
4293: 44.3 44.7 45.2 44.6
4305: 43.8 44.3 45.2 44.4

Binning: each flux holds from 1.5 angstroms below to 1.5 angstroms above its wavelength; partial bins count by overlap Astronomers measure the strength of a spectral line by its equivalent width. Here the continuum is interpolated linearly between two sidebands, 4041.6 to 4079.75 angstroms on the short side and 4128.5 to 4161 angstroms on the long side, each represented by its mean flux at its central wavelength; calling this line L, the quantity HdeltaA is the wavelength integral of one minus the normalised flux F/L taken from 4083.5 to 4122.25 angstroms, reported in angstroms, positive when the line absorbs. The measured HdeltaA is 6.01 angstroms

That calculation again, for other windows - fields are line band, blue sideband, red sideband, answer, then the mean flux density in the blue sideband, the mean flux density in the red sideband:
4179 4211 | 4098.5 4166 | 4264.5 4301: -0.8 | 46.8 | 44.1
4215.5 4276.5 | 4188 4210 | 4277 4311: 0.2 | 46.2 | 44.2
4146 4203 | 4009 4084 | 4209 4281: 0.5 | 53.3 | 45.3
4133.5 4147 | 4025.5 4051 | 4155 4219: 0.0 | 54.2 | 47.8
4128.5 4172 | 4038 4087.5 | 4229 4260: -0.1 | 53.2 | 44.9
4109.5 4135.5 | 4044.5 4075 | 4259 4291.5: 1.0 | 53.7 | 43.9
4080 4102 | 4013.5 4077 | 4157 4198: 2.8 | 53.3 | 48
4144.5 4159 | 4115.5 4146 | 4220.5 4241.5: 0.3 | 50.1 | 45.1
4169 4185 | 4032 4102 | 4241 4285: -0.5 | 50.9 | 44.4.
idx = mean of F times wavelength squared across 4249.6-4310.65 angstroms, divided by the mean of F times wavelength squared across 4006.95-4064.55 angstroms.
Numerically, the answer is 0.93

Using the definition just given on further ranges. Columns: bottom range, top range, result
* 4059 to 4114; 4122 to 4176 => 1.09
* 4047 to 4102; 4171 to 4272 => 0.99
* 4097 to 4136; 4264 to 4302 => 1.06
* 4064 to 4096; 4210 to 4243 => 0.98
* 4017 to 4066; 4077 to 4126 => 0.87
